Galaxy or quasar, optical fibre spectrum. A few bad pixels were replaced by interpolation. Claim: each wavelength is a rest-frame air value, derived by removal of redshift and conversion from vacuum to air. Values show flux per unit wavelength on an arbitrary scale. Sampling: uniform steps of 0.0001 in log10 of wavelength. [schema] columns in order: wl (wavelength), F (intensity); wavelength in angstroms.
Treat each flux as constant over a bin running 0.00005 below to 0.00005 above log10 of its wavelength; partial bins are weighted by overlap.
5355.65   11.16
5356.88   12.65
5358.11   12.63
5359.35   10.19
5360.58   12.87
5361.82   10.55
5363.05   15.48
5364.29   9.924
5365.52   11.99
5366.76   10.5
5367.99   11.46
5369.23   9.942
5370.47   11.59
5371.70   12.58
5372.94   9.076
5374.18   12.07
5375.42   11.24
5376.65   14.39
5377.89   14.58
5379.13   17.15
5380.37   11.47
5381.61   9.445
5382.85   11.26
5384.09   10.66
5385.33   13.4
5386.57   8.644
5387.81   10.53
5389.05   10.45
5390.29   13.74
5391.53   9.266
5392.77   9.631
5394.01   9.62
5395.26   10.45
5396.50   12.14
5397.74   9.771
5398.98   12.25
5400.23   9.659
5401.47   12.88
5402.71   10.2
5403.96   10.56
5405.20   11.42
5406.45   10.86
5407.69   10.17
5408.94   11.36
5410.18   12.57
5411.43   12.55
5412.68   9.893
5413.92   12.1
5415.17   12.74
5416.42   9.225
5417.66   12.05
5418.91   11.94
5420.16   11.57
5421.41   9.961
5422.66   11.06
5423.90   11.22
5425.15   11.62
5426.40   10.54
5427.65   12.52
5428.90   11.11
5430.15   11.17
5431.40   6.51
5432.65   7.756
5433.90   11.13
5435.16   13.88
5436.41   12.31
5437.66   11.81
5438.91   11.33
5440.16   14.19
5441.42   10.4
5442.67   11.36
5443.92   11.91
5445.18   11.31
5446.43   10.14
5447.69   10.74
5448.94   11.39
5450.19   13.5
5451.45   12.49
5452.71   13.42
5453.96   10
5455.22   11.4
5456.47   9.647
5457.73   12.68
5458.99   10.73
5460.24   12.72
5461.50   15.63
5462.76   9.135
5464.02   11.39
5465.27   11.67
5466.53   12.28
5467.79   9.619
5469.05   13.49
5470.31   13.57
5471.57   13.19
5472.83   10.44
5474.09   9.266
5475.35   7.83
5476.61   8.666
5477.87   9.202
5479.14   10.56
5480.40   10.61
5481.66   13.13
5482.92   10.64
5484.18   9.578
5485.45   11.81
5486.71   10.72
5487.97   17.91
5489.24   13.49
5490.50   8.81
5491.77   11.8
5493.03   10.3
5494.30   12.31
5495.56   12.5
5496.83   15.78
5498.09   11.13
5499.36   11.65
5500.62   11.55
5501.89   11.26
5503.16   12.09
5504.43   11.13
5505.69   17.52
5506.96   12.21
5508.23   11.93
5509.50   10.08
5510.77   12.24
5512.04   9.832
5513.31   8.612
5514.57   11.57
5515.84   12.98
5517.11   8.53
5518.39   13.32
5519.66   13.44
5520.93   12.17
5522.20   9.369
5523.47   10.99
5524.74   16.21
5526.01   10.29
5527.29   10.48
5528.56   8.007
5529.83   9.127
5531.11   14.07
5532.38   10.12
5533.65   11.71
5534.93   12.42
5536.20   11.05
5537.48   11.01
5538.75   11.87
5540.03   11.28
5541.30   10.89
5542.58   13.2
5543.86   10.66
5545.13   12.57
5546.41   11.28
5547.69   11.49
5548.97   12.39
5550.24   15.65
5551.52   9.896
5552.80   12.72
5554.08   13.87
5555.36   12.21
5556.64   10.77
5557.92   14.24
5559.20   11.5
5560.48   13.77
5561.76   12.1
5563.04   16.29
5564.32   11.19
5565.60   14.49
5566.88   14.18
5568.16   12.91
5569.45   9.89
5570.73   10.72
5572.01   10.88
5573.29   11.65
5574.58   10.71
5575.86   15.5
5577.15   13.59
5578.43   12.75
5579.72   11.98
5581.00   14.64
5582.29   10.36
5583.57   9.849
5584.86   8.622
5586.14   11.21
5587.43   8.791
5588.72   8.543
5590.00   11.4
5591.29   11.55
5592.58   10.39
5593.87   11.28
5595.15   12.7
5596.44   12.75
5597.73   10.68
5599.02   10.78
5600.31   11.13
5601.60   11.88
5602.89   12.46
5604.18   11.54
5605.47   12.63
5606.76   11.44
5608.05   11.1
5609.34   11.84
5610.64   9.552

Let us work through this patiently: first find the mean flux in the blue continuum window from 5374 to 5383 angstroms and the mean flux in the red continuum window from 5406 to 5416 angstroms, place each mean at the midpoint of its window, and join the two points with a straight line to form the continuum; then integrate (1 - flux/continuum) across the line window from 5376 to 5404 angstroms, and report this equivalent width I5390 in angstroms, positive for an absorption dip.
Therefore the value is 2.1 angstroms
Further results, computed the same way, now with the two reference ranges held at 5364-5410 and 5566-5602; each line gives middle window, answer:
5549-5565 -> -1.92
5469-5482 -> 0.72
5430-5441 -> 0.22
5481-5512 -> -1.92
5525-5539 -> 0.48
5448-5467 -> -0.83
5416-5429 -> 0.13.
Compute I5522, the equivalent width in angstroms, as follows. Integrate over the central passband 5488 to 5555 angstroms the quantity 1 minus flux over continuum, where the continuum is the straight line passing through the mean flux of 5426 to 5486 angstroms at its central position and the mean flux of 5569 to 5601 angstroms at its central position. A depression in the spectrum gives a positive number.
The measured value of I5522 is -3.14 angstroms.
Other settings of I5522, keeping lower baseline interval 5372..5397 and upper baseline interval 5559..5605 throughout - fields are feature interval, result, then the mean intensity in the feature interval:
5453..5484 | 1.2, 11.2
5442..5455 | 0.0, 11.6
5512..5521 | 0.3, 11.4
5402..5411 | 0.3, 11.1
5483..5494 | -0.1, 11.8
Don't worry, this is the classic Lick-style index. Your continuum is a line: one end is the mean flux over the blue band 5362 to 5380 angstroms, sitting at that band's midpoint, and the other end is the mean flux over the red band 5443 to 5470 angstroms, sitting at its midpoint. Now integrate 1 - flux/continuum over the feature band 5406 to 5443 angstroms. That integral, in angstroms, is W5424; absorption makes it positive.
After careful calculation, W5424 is 2.1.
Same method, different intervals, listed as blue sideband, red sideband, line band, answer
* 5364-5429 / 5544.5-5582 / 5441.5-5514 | 2.2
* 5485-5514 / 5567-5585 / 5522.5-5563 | 0.1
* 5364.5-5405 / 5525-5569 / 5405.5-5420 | 0.0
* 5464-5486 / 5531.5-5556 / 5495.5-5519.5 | -1.1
